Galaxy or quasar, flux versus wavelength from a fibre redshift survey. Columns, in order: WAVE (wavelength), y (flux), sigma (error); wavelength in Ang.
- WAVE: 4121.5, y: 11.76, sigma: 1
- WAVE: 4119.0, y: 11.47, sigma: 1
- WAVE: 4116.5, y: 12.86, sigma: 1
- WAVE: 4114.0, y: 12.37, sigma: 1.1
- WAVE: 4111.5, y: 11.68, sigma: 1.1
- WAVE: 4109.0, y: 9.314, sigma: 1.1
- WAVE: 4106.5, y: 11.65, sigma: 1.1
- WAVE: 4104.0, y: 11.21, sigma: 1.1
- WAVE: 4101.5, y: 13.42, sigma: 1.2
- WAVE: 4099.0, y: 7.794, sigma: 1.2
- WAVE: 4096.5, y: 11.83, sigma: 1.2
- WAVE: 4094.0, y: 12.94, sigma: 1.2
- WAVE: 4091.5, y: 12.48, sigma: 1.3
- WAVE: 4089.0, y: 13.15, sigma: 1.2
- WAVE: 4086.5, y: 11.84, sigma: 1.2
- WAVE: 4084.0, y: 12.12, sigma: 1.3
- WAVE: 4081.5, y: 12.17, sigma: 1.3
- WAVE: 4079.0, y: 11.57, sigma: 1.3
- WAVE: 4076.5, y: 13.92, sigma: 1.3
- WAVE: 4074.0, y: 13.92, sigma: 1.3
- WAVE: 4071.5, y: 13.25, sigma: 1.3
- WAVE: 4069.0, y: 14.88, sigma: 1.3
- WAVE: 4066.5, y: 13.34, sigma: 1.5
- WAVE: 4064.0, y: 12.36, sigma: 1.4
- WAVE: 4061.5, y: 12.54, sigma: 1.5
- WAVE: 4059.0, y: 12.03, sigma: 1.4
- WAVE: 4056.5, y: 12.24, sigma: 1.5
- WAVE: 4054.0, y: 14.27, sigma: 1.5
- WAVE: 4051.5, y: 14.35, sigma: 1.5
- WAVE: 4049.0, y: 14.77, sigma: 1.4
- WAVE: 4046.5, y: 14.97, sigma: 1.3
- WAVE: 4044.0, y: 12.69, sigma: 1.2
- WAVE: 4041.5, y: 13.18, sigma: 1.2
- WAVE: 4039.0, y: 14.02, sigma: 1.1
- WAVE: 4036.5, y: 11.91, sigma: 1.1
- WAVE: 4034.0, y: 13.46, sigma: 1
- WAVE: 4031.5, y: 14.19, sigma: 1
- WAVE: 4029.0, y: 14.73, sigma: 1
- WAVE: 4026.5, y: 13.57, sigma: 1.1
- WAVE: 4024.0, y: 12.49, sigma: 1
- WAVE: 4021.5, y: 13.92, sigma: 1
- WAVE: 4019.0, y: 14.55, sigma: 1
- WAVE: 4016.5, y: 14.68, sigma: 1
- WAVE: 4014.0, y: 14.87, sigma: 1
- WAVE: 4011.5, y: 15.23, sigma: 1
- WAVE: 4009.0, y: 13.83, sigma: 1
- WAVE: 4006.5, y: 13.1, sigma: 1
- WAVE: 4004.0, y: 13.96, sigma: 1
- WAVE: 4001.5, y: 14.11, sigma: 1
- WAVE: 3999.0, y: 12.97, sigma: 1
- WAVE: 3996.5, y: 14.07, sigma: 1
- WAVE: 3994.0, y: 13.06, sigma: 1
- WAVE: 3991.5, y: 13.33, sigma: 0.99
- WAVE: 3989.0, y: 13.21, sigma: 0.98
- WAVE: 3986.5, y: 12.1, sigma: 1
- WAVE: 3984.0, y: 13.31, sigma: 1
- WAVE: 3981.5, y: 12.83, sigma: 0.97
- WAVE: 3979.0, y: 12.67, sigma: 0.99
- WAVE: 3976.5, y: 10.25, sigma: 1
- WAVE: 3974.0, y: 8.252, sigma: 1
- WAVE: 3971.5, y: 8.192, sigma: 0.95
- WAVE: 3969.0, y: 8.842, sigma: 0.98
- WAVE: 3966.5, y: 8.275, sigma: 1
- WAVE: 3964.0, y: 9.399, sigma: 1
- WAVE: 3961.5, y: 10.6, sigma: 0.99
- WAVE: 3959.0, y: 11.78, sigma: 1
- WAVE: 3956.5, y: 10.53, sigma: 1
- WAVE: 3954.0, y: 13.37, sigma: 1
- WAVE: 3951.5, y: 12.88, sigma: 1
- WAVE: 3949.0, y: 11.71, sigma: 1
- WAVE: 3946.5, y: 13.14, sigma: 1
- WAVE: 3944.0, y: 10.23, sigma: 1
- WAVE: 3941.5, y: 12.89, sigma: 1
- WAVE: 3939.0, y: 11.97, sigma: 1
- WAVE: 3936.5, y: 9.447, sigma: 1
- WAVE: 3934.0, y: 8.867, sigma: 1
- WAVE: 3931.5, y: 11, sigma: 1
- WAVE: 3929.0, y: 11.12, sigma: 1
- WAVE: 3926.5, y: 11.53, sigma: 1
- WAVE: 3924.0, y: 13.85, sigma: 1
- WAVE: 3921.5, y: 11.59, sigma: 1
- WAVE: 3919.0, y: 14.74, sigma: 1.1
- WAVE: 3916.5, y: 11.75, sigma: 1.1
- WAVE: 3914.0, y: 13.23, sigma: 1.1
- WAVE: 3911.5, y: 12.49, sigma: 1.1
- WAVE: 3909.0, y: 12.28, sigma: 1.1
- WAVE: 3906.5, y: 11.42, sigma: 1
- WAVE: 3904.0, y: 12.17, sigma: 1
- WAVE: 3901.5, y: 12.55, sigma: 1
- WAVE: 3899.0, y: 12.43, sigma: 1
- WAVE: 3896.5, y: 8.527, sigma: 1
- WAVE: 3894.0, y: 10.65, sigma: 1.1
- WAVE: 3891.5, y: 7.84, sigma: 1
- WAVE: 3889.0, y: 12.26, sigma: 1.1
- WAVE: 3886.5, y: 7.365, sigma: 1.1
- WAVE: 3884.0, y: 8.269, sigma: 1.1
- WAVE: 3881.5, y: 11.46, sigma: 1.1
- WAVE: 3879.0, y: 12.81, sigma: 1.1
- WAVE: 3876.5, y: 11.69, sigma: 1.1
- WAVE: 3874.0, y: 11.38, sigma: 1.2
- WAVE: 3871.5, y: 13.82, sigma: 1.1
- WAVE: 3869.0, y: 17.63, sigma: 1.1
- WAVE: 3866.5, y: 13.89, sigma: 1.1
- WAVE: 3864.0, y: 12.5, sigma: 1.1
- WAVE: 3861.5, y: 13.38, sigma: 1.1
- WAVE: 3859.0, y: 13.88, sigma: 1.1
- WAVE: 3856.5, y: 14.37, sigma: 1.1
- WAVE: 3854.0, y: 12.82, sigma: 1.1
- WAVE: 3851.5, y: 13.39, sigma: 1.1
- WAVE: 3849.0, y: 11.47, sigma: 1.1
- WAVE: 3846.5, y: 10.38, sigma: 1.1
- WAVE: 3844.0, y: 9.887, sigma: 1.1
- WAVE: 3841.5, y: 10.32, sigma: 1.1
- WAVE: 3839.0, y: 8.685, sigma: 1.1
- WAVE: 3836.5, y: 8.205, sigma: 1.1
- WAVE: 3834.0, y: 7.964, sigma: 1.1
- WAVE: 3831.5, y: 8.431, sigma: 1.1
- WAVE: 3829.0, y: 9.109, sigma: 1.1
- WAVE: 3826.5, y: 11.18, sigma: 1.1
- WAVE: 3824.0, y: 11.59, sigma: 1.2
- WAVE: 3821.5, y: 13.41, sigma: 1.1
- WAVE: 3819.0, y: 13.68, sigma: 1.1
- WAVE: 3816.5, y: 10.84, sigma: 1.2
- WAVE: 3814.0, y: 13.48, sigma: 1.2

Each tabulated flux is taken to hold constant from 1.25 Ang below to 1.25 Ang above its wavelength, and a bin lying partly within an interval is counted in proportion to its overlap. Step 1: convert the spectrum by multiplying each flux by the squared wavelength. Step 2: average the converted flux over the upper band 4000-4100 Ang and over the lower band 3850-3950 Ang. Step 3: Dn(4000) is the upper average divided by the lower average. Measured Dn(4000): 1.20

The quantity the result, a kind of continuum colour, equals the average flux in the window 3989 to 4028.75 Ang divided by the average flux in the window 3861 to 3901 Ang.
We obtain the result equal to 1.2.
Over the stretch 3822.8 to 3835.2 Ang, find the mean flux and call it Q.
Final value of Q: 9.65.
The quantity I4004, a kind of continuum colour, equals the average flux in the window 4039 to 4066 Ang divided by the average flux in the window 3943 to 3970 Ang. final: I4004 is 1.2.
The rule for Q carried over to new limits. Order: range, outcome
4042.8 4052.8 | 14.2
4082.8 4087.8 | 12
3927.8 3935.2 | 10.3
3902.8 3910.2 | 12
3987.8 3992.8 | 13.3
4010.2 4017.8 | 14.9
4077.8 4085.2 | 12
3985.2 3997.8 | 13.2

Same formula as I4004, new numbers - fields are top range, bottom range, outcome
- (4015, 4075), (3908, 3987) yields 1.19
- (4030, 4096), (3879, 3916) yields 1.20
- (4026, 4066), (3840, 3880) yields 1.06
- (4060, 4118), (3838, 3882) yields 0.99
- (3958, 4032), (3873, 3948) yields 1.10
